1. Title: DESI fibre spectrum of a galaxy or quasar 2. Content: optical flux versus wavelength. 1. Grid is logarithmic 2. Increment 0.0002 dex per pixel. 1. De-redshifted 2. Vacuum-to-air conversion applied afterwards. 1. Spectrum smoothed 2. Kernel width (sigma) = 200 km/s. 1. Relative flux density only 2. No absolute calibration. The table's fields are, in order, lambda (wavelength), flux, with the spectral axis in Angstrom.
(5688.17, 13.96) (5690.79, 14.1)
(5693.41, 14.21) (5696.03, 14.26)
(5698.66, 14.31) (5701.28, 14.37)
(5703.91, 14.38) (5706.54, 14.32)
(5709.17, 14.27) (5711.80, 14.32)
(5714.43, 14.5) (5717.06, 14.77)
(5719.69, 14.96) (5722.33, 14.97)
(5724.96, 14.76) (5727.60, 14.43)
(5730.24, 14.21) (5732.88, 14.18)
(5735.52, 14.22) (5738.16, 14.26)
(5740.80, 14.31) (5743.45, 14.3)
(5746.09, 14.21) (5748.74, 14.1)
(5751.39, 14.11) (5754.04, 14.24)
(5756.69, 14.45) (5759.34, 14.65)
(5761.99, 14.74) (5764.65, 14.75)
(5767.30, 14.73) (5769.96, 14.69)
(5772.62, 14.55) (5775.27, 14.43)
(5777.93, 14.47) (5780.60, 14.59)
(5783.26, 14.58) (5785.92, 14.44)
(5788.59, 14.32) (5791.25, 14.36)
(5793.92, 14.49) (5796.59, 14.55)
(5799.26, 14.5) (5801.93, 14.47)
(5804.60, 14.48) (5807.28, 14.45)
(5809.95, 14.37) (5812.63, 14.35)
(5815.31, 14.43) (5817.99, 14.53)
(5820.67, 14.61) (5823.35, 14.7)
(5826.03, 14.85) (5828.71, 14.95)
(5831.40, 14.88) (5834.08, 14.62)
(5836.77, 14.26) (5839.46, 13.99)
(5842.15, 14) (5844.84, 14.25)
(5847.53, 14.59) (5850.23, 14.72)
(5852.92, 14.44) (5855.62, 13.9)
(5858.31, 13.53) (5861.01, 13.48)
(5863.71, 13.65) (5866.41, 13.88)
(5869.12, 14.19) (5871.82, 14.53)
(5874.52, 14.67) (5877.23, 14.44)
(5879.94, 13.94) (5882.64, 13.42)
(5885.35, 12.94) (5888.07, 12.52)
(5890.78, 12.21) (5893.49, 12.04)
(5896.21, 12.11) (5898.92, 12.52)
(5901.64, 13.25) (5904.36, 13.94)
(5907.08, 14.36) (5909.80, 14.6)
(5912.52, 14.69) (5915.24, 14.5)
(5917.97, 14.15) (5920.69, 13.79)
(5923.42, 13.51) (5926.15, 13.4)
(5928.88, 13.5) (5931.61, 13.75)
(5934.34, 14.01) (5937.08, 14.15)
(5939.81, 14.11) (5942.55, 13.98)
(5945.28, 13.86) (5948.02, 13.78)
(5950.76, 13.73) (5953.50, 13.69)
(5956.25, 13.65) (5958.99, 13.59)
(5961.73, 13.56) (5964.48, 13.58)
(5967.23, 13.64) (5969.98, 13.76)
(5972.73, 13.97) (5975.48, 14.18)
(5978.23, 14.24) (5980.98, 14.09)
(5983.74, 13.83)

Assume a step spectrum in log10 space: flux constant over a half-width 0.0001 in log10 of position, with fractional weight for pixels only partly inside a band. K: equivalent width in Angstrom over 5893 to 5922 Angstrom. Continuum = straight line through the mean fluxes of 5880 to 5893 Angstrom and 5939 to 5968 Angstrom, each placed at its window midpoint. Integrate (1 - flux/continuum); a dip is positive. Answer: -1.2 Angstrom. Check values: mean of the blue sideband 12.8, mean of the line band 13.7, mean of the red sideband 13.7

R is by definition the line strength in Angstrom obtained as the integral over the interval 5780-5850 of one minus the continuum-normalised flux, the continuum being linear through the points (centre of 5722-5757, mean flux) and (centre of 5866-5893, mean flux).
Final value -2.77 Angstrom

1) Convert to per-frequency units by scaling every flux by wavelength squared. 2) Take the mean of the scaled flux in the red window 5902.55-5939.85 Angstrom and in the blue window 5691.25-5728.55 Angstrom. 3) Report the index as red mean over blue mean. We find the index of 1.04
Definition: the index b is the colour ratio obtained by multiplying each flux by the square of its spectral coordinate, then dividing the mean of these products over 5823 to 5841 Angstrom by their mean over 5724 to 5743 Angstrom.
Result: 1.05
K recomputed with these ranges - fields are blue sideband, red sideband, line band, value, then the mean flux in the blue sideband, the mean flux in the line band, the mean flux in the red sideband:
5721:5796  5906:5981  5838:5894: 1.3 Angstrom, 14.4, 13.8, 13.9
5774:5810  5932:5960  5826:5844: -0.2 Angstrom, 14.5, 14.5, 13.9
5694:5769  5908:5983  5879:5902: 2.1 Angstrom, 14.4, 12.7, 13.9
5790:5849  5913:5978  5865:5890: 0.7 Angstrom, 14.5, 13.8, 13.8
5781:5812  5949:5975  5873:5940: 1.6 Angstrom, 14.5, 13.6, 13.7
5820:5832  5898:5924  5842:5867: 0.8 Angstrom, 14.8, 14.1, 14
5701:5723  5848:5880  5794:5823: -0.4 Angstrom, 14.5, 14.5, 14.1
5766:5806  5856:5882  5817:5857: -0.8 Angstrom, 14.5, 14.5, 14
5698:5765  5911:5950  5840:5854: -0.2 Angstrom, 14.4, 14.4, 13.9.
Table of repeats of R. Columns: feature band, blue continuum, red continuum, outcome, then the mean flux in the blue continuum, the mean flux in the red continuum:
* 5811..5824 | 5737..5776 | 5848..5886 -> -0.3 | 14.4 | 14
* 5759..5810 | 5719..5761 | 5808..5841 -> -0.2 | 14.4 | 14.5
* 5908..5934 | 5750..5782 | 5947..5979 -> -0.1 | 14.5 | 13.8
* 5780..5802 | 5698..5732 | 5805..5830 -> 0.1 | 14.5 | 14.6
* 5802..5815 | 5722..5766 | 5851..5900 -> -0.4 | 14.4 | 13.5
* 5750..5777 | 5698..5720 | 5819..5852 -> -0.1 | 14.5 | 14.5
